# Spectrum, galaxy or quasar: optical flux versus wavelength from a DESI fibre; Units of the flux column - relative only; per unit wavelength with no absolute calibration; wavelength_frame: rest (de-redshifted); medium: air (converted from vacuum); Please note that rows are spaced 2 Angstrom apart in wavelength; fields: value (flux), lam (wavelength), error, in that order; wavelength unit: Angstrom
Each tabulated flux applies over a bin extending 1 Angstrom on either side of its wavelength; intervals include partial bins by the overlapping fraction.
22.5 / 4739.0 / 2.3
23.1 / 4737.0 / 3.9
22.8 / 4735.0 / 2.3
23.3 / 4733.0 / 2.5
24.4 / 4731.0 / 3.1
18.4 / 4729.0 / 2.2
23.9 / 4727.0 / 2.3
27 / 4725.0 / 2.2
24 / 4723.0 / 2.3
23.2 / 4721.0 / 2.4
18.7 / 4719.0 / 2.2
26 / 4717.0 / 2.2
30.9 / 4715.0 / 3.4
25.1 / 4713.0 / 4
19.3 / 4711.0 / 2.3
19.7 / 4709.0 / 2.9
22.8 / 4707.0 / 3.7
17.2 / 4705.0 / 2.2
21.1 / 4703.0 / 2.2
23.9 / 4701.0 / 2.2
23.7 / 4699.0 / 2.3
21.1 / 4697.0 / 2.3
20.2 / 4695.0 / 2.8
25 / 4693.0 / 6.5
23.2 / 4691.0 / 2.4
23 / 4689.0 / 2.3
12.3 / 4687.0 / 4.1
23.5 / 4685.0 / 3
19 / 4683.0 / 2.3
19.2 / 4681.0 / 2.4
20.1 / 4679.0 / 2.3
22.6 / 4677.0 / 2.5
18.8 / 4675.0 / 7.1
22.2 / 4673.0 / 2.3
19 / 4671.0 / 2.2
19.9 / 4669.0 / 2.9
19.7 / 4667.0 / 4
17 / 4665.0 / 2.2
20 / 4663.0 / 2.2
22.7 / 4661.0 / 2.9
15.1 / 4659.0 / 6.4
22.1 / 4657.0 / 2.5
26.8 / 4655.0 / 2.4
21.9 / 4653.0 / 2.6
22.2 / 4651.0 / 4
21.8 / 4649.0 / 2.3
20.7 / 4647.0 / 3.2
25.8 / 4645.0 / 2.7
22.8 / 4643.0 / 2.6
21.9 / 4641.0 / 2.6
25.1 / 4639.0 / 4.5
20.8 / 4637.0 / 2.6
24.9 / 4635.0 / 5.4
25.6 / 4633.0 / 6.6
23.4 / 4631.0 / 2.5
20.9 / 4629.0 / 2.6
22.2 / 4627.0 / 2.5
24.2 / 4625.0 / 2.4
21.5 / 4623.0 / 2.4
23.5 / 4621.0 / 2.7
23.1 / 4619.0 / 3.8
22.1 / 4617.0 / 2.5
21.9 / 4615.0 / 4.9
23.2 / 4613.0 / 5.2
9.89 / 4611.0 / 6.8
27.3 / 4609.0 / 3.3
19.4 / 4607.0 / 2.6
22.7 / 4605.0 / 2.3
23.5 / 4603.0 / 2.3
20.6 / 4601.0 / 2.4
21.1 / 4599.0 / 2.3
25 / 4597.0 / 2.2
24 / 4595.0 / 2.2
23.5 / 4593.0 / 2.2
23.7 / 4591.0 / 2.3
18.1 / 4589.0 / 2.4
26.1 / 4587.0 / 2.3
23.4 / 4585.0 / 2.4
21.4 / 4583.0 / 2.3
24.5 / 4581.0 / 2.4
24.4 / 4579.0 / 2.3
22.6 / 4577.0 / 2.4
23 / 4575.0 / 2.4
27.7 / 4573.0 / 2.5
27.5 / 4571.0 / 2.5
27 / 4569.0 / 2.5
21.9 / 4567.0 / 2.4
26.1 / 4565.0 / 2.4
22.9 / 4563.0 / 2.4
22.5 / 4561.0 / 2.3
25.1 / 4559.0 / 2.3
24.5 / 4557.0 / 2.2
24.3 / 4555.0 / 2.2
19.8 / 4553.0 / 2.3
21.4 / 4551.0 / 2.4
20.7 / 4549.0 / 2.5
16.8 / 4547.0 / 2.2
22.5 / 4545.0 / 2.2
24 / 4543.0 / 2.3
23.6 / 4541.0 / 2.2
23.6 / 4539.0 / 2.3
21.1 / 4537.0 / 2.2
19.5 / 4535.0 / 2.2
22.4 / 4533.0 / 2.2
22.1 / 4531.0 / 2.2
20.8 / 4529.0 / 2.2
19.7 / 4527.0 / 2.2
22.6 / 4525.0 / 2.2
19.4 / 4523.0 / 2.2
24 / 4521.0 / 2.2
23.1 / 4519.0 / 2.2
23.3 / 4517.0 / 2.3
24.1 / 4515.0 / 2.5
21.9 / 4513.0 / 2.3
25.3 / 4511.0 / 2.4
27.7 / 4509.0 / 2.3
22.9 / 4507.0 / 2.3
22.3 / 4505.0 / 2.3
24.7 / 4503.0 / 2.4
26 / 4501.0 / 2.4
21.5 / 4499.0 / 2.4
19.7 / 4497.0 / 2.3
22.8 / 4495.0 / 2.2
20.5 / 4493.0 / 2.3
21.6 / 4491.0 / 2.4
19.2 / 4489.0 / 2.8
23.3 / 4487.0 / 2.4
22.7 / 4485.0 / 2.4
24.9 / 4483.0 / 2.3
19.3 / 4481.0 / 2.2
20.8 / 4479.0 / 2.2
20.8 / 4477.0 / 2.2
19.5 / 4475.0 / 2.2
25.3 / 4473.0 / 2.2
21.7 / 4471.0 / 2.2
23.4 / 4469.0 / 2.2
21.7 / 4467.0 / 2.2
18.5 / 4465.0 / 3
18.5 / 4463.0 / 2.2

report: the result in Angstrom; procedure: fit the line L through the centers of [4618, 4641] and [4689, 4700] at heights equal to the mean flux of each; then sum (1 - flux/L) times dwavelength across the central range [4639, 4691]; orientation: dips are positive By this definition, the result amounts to 4.4 Angstrom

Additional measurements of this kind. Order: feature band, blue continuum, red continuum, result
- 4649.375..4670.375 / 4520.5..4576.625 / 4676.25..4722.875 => 1.25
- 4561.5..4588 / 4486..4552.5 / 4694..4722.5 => -2.61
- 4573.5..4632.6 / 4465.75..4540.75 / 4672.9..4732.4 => -0.94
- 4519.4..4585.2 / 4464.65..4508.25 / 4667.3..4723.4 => -2.77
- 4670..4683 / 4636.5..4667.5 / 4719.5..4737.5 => 1.15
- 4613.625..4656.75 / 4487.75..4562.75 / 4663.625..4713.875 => -3.51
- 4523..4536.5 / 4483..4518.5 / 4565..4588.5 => 1.42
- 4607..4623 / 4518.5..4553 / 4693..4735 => 0.47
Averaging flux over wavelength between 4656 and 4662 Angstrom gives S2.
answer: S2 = 20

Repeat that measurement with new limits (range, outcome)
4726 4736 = 22.6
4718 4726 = 23.2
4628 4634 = 23.3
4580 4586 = 23.1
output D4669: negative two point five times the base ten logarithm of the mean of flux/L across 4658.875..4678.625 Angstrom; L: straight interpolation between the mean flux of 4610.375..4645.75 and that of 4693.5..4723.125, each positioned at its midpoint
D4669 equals 0.13 mag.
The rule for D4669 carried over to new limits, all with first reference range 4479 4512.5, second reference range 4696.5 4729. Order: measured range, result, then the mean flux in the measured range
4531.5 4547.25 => 0.04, 21.9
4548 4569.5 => -0.02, 23.2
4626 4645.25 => -0.02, 23.2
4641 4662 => 0.03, 22.2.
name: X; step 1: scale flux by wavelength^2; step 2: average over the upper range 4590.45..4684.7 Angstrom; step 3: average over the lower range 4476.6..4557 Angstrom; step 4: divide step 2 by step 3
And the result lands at 1.0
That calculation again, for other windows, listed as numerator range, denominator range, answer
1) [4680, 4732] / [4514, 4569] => 1.06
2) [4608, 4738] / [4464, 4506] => 1.09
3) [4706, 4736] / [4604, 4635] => 1.10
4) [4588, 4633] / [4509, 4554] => 1.04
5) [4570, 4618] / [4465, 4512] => 1.06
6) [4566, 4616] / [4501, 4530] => 1.03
